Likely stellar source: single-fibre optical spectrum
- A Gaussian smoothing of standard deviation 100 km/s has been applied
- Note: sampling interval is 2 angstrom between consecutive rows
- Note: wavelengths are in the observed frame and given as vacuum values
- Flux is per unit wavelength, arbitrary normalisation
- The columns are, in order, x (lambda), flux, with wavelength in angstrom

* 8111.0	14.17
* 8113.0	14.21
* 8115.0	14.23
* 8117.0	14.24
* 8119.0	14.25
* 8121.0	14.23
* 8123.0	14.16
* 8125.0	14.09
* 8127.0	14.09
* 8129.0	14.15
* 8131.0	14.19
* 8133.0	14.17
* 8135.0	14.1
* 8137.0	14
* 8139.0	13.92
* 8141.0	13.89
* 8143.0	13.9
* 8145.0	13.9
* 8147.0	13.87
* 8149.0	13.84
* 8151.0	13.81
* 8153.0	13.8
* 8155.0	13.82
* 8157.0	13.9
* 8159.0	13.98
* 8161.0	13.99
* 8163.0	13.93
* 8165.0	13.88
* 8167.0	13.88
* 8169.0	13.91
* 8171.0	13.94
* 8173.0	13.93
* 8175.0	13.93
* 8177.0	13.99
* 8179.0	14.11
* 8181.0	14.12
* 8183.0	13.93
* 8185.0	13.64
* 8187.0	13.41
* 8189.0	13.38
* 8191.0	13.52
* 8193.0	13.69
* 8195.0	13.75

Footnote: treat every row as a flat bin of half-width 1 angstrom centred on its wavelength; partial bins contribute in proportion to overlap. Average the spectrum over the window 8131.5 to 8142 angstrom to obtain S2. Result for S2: 14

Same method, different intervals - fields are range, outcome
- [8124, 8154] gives 14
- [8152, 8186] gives 13.9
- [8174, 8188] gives 13.9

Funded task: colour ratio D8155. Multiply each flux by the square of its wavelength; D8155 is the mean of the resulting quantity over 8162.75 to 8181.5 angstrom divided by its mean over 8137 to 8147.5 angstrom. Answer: 1.01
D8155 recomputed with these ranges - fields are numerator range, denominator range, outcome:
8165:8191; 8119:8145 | 0.99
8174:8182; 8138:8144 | 1.02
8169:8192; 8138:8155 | 1.00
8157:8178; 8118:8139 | 1.00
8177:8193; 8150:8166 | 1.00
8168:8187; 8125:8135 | 1.00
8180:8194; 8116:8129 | 0.98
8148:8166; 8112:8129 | 0.99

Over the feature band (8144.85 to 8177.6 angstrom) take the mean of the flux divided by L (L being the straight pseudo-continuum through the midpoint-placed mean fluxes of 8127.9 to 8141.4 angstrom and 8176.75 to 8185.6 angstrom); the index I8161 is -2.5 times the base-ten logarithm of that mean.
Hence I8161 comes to 0.01 mag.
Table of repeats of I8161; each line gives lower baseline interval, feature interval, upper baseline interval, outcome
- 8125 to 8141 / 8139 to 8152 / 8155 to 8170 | 0.01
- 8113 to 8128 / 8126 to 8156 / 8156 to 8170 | 0.01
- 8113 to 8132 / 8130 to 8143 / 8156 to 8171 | 0.00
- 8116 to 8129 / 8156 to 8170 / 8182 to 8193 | -0.01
